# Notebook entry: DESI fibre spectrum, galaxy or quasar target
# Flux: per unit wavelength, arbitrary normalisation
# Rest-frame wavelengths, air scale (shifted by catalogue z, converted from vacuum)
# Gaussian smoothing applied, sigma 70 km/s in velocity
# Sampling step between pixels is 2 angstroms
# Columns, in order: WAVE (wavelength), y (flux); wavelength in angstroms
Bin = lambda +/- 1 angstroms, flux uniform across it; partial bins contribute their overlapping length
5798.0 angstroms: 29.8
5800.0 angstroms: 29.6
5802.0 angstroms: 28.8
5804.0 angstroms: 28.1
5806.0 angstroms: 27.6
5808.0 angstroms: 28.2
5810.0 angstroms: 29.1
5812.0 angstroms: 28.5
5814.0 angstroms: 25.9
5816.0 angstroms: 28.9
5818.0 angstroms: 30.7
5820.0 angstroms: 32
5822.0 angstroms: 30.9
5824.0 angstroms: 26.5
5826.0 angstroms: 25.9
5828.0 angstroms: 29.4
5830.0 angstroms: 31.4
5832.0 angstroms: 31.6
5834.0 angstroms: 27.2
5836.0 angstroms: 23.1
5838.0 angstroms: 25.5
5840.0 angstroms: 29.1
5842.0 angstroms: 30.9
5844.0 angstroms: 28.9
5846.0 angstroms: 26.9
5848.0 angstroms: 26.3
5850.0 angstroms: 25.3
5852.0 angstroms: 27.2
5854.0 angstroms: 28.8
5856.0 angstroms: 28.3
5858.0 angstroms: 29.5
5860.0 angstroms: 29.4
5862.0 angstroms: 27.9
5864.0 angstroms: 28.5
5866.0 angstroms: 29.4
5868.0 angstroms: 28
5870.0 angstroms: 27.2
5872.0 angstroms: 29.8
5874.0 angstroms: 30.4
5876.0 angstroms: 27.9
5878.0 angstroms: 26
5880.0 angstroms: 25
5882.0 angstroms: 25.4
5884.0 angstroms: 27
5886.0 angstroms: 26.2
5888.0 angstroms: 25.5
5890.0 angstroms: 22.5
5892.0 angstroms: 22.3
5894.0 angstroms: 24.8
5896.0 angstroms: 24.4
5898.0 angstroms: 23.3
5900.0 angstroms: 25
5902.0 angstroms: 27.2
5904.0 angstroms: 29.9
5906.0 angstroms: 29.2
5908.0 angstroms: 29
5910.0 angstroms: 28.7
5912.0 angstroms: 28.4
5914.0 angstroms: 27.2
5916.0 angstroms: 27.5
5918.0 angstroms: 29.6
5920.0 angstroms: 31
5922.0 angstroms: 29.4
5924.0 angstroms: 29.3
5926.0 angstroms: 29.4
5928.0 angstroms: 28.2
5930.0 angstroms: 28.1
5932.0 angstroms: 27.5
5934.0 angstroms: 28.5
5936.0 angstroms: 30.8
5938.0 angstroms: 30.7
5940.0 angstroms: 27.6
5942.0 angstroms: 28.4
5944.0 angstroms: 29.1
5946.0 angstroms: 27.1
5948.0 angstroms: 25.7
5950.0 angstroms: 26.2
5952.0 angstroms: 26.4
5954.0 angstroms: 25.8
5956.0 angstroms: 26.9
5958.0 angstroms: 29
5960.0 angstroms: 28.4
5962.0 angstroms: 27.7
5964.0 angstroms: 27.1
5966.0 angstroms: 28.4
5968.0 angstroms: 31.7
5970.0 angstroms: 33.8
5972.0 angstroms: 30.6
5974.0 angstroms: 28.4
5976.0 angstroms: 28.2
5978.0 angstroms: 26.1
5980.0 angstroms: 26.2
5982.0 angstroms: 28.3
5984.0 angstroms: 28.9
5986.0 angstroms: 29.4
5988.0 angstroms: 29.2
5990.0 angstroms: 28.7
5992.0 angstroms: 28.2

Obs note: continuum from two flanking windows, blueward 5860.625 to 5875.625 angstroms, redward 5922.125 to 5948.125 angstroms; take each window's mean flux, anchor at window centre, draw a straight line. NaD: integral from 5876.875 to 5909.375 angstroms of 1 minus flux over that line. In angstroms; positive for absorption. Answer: 3.23 angstroms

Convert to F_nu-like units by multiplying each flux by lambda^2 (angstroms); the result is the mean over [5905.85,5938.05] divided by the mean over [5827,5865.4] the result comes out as 1.05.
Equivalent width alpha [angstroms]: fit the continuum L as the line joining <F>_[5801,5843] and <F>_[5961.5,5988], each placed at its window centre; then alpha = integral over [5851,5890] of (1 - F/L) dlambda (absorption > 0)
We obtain 1.4 angstroms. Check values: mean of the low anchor 28.5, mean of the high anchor 28.9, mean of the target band 27.6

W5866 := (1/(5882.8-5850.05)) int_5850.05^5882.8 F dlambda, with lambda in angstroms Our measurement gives 28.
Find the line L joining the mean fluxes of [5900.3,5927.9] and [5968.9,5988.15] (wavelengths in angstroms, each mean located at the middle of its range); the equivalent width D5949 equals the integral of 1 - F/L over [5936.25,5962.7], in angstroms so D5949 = 1.05 angstroms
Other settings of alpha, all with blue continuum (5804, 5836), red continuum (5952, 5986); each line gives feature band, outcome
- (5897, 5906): 0.6 angstroms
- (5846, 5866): 0.5 angstroms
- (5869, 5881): 0.4 angstroms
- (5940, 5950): 0.4 angstroms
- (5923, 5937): -0.2 angstroms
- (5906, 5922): -0.2 angstroms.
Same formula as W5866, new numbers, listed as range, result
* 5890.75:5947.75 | 27.9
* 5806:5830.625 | 28.9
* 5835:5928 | 27.4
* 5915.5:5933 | 28.9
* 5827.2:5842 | 28.4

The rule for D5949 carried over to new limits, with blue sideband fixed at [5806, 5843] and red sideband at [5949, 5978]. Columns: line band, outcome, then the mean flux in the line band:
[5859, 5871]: 0.1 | 28.4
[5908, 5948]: -0.4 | 28.7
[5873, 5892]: 1.7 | 26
